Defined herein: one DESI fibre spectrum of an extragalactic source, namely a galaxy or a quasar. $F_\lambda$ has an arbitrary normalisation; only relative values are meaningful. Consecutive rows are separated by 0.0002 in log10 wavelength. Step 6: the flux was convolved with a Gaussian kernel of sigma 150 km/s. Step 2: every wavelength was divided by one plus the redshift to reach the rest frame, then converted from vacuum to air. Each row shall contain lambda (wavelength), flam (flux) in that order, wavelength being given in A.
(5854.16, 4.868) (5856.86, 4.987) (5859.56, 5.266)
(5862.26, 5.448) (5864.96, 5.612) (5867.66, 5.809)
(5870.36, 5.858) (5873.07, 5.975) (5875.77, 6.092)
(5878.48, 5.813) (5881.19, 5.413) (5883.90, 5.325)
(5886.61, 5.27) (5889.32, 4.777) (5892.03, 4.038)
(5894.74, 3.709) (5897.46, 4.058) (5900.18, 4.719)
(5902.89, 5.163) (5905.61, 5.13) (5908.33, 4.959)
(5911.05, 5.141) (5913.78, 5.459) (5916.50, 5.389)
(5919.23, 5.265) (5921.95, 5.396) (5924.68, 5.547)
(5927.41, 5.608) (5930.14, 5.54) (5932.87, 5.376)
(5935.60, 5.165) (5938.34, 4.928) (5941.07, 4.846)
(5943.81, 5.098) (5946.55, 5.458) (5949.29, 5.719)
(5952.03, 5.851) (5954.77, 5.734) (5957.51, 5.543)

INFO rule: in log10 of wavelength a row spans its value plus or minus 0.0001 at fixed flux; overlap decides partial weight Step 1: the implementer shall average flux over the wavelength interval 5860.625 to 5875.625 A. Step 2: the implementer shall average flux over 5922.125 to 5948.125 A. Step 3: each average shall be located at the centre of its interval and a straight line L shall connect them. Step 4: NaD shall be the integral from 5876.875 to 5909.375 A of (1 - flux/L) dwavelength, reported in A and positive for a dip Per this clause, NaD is 4.2 A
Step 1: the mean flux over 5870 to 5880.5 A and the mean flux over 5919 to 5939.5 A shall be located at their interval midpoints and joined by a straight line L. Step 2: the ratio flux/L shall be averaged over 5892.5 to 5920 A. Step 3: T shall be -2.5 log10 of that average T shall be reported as 0.15 mag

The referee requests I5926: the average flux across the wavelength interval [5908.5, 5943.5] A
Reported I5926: 5.29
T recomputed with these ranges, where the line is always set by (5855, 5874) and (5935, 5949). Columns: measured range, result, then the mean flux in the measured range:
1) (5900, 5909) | 0.062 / 5.04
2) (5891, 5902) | 0.272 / 4.18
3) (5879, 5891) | 0.046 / 5.21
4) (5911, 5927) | -0.029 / 5.4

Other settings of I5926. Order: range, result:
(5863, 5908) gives 5.17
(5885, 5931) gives 5.01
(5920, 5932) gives 5.51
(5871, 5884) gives 5.77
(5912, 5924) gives 5.38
